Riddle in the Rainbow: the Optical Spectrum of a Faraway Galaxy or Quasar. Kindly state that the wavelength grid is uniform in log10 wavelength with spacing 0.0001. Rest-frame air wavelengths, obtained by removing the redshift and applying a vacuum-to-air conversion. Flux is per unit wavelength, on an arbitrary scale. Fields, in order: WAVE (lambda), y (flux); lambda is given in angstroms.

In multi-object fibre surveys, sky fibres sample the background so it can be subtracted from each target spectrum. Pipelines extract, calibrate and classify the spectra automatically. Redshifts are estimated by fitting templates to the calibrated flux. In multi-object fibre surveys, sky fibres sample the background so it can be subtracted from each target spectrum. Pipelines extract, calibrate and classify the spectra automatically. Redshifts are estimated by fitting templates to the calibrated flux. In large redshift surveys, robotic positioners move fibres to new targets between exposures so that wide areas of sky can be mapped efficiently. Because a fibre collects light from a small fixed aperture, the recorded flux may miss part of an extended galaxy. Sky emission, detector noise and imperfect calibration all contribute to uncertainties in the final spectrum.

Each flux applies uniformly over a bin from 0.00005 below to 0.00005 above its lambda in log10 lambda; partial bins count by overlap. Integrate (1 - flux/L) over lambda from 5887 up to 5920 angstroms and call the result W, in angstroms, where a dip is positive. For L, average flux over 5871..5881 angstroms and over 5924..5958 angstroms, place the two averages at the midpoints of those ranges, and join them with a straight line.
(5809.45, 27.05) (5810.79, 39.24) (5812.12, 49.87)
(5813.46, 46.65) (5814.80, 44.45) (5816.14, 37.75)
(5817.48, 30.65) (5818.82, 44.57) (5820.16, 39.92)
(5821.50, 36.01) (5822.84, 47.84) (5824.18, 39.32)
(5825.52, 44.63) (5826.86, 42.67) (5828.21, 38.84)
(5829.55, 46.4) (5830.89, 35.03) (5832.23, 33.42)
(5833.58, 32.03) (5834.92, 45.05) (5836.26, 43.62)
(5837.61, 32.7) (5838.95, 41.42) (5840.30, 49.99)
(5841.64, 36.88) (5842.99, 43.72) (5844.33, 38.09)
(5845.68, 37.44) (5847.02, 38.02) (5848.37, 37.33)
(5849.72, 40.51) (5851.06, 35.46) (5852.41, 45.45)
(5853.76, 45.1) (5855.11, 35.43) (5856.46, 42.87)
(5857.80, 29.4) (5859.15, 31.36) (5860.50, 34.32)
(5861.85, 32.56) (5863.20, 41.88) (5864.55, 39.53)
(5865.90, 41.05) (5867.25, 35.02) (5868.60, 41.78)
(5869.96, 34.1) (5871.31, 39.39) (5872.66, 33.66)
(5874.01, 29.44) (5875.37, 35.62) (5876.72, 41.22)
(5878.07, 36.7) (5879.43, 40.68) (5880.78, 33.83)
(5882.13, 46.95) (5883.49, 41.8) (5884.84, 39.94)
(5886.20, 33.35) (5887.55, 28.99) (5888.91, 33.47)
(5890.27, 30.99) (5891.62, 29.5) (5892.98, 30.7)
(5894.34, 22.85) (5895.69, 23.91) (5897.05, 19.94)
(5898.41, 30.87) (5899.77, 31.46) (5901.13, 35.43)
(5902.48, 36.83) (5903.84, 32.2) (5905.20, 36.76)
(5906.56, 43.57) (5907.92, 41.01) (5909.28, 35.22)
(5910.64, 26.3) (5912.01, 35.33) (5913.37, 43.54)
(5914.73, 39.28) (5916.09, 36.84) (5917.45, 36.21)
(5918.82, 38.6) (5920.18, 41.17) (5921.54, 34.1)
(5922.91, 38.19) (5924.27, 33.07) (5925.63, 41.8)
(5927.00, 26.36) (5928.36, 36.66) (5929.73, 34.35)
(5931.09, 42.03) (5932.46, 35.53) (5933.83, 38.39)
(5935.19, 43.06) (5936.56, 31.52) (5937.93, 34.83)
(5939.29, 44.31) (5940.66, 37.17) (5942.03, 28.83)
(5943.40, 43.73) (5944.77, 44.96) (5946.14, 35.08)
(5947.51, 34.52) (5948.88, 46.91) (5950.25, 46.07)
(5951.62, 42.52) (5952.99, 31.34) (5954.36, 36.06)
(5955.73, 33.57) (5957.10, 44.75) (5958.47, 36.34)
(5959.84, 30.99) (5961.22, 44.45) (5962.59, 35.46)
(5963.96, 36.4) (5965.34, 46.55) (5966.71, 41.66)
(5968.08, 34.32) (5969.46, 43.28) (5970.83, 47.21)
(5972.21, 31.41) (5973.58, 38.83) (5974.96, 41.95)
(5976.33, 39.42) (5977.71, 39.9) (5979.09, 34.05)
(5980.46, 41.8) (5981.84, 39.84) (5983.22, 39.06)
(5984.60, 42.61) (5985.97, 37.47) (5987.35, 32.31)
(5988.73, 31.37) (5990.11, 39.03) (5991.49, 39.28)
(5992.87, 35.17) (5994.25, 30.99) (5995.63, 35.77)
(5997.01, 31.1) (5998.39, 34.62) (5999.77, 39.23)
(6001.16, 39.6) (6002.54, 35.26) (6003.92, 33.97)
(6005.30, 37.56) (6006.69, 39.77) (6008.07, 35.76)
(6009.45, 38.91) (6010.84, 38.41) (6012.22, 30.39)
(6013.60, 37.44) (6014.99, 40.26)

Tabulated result 3.2 angstroms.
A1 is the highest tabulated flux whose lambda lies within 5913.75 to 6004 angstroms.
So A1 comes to 47.21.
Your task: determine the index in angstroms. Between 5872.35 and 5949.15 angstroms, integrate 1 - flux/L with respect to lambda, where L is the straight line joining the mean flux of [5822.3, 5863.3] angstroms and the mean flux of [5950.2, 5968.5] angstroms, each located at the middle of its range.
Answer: 5.99 angstroms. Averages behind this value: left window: 39.3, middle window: 35.7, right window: 38.4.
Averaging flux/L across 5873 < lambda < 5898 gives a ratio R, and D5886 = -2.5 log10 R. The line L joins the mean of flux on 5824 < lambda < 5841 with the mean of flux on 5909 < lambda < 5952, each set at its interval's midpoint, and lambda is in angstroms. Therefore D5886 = 0.171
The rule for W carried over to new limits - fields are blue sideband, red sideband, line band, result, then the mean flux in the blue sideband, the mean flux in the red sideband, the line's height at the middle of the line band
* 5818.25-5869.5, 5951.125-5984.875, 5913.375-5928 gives 0.8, 39.3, 38.9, 39.1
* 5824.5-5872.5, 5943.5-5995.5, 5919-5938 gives 1.0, 38.9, 38.6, 38.7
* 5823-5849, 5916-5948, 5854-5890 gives 2.0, 40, 37.2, 38.9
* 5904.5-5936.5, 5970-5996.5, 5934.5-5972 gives -1.5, 37.2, 37.7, 37.5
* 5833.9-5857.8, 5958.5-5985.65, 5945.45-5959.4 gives 0.3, 40.1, 39.3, 39.5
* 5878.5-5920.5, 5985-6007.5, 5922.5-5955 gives -2.4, 34.7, 35.9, 35.2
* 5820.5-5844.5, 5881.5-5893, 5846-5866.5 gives 0.1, 40.5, 35.3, 38.2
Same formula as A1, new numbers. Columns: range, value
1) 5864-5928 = 46.95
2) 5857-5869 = 41.88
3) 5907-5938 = 43.54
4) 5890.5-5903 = 36.83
